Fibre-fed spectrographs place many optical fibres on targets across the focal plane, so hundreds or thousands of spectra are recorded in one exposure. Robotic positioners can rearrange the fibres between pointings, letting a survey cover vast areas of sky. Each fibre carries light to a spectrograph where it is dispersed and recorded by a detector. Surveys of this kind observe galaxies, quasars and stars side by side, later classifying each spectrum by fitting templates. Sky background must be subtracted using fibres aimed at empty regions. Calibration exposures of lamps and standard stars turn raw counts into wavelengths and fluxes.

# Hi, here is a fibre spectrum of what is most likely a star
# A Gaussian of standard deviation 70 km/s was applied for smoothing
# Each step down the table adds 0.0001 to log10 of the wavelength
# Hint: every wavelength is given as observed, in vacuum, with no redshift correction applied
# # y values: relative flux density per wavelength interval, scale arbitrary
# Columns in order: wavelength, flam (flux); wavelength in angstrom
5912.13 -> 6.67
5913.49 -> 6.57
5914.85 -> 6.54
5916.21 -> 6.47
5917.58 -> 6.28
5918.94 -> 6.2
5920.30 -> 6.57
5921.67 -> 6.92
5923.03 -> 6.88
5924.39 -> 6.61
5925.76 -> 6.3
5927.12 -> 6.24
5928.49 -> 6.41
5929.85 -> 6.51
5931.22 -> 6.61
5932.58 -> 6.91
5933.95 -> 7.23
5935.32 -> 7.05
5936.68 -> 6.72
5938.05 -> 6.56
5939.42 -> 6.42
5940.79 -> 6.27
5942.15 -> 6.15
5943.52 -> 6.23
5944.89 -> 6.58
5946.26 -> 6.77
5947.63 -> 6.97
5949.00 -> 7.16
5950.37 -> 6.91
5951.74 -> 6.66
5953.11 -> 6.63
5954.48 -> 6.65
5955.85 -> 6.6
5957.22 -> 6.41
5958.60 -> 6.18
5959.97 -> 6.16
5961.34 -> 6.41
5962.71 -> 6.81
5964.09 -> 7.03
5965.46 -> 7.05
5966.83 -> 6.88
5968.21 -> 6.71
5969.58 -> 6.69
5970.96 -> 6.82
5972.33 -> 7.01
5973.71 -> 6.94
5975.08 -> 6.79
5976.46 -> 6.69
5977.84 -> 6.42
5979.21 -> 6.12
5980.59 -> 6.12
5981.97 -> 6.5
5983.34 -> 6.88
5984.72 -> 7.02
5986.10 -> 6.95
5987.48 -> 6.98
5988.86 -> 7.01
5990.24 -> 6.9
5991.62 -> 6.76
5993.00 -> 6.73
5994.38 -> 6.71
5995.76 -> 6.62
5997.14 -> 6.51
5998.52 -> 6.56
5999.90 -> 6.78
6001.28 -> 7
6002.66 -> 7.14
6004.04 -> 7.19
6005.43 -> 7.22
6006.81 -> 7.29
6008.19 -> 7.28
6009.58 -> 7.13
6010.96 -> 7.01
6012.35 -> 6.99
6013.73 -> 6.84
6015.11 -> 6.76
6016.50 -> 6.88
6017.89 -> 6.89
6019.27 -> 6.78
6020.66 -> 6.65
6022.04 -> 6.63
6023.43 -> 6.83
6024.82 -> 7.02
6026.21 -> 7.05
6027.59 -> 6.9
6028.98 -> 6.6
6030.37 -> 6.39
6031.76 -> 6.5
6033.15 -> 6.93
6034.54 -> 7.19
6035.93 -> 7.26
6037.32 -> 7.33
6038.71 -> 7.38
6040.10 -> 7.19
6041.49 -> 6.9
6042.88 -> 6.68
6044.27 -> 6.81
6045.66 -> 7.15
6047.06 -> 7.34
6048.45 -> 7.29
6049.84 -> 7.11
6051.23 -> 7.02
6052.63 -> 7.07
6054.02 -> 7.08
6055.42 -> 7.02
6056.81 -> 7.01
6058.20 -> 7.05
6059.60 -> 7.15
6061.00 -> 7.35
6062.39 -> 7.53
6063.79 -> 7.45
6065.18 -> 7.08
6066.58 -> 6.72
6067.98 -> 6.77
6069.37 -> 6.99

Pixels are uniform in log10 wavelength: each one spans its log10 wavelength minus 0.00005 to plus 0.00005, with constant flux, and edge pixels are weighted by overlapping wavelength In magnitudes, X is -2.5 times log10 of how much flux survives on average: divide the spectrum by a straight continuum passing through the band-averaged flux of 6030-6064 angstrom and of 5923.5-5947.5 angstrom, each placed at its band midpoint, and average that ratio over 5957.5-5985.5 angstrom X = 0.01 mag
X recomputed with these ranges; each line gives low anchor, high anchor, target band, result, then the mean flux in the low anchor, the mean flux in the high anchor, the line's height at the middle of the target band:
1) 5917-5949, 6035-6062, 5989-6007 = 0.00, 6.6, 7.12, 6.89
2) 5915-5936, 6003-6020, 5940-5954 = 0.01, 6.61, 7.02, 6.71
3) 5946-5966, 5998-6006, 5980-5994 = 0.02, 6.69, 6.99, 6.89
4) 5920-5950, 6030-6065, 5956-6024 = 0.01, 6.64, 7.09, 6.86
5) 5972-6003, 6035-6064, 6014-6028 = 0.02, 6.74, 7.15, 6.96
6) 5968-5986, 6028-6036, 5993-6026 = -0.03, 6.68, 6.77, 6.74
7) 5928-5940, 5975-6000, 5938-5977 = 0.01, 6.72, 6.68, 6.7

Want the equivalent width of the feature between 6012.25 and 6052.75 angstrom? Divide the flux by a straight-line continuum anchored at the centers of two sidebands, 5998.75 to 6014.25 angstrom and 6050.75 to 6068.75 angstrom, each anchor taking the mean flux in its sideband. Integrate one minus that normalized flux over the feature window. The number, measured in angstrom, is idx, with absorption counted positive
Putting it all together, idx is 0.80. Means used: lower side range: 7.07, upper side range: 7.1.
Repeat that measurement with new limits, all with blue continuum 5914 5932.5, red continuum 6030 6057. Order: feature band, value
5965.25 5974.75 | -0.2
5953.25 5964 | 0.3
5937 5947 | 0.2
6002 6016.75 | -0.4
